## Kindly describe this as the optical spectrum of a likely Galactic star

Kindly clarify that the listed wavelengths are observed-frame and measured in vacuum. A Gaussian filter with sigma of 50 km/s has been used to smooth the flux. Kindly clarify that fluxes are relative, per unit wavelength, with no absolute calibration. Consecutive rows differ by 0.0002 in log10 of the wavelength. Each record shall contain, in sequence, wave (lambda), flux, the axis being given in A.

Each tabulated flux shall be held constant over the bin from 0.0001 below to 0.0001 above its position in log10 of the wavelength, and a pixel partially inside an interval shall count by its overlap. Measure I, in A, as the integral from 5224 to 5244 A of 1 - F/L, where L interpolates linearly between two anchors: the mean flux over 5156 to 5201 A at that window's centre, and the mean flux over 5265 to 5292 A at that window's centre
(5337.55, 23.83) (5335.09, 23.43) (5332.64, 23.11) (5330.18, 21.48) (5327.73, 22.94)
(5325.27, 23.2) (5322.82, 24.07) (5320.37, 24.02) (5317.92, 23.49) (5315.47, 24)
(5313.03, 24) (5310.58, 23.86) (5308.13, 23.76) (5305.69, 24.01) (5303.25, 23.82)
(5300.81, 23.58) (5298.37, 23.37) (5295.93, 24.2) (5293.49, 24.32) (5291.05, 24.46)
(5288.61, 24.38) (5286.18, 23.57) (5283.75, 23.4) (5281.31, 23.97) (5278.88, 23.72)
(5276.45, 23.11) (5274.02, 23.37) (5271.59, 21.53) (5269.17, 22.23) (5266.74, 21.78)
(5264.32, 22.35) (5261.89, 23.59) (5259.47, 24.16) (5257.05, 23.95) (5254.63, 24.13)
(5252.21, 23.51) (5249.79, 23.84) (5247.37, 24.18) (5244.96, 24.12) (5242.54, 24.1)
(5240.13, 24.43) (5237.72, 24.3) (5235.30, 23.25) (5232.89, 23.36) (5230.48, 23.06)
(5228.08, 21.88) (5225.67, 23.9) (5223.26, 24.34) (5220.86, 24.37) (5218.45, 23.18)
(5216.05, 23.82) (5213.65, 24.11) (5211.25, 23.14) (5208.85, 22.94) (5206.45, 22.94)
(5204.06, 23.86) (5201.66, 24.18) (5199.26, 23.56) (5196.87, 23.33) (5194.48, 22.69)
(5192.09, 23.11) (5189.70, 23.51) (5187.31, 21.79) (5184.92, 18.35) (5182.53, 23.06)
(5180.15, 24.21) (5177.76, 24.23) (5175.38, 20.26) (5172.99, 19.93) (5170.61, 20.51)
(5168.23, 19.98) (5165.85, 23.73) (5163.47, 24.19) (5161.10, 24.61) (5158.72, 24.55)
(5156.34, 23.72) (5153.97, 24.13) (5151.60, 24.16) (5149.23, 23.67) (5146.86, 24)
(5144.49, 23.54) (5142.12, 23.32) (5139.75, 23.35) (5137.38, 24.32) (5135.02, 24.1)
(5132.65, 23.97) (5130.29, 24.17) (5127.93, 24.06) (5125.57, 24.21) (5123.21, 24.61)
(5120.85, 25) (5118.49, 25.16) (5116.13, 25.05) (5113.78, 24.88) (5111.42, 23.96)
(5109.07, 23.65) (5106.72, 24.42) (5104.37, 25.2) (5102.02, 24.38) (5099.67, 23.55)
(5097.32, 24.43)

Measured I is -0.5 A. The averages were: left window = 22.6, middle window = 23.6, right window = 23.2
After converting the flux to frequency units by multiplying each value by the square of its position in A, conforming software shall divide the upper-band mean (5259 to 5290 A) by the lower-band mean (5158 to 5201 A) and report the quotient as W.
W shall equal 1.07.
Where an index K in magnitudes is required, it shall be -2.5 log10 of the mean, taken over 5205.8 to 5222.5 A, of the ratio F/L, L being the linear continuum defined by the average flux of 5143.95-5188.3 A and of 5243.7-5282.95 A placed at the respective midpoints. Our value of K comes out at -0.02 mag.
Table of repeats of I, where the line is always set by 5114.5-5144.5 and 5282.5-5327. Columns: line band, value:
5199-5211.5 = 0.3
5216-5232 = 0.4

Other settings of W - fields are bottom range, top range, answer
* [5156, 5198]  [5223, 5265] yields 1.08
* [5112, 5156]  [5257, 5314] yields 1.03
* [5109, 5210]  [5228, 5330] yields 1.06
